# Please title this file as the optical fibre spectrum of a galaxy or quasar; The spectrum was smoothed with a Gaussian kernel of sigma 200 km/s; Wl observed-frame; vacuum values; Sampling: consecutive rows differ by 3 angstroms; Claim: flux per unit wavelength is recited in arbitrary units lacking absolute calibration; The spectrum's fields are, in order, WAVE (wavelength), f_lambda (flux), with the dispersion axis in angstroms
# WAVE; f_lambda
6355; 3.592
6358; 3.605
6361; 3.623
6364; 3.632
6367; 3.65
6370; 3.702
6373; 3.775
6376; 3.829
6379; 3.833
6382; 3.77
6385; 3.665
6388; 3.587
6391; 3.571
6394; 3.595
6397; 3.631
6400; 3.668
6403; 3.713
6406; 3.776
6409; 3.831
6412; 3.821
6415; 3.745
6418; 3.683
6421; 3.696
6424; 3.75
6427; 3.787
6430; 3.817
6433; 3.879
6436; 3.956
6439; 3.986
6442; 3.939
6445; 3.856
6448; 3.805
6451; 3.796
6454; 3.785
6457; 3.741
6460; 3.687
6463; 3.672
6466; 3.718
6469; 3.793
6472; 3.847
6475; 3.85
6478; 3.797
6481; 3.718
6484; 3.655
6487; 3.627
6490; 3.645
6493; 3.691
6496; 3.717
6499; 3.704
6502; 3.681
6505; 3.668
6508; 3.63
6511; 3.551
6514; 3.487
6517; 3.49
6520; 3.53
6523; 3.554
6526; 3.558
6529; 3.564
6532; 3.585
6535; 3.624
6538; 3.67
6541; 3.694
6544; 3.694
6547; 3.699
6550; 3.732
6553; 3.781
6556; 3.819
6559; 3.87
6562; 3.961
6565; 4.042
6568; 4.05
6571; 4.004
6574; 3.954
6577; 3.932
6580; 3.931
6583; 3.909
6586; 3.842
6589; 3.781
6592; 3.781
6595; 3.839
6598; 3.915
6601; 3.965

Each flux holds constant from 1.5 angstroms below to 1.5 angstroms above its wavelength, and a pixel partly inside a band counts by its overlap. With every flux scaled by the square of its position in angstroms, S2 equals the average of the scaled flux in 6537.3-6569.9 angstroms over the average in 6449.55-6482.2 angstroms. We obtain 1.0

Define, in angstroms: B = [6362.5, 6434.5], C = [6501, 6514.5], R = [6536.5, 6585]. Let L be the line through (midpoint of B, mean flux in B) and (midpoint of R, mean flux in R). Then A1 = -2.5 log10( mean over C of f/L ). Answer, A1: 0.06 mag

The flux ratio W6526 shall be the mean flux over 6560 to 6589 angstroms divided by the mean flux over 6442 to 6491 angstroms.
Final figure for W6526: 1.05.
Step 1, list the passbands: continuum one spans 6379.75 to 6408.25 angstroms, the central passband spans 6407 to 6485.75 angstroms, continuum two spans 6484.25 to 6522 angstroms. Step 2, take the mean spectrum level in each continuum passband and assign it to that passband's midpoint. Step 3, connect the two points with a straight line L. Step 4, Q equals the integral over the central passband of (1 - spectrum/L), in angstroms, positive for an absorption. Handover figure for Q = -3.1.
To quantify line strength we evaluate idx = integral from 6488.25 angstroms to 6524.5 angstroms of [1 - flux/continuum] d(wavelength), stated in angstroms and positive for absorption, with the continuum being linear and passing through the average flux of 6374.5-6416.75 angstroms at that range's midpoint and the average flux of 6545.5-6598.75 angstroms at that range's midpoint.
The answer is 1.96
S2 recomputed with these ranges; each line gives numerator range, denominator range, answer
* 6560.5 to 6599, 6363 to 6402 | 1.13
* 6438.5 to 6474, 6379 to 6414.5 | 1.05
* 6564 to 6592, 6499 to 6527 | 1.12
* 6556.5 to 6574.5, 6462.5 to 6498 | 1.09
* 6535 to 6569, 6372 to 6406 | 1.08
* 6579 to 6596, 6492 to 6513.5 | 1.08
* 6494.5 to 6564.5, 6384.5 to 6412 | 1.04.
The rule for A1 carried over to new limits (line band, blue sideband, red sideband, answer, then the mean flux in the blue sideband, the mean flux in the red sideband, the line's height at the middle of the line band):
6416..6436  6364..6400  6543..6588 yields -0.01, 3.69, 3.88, 3.73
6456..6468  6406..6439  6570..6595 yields 0.03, 3.8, 3.89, 3.82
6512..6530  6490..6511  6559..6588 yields 0.07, 3.67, 3.95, 3.75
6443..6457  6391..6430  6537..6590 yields -0.01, 3.72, 3.86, 3.76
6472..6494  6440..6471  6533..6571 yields 0.02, 3.78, 3.81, 3.79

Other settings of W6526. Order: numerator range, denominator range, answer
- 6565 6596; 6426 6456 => 1.01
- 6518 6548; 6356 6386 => 0.97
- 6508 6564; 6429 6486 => 0.96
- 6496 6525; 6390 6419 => 0.97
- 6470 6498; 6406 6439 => 0.98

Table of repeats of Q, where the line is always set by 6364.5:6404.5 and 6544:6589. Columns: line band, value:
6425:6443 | -0.7 angstroms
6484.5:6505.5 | 0.7 angstroms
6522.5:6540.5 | 1.2 angstroms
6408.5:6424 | -0.1 angstroms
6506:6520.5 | 1.1 angstroms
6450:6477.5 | 0.1 angstroms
